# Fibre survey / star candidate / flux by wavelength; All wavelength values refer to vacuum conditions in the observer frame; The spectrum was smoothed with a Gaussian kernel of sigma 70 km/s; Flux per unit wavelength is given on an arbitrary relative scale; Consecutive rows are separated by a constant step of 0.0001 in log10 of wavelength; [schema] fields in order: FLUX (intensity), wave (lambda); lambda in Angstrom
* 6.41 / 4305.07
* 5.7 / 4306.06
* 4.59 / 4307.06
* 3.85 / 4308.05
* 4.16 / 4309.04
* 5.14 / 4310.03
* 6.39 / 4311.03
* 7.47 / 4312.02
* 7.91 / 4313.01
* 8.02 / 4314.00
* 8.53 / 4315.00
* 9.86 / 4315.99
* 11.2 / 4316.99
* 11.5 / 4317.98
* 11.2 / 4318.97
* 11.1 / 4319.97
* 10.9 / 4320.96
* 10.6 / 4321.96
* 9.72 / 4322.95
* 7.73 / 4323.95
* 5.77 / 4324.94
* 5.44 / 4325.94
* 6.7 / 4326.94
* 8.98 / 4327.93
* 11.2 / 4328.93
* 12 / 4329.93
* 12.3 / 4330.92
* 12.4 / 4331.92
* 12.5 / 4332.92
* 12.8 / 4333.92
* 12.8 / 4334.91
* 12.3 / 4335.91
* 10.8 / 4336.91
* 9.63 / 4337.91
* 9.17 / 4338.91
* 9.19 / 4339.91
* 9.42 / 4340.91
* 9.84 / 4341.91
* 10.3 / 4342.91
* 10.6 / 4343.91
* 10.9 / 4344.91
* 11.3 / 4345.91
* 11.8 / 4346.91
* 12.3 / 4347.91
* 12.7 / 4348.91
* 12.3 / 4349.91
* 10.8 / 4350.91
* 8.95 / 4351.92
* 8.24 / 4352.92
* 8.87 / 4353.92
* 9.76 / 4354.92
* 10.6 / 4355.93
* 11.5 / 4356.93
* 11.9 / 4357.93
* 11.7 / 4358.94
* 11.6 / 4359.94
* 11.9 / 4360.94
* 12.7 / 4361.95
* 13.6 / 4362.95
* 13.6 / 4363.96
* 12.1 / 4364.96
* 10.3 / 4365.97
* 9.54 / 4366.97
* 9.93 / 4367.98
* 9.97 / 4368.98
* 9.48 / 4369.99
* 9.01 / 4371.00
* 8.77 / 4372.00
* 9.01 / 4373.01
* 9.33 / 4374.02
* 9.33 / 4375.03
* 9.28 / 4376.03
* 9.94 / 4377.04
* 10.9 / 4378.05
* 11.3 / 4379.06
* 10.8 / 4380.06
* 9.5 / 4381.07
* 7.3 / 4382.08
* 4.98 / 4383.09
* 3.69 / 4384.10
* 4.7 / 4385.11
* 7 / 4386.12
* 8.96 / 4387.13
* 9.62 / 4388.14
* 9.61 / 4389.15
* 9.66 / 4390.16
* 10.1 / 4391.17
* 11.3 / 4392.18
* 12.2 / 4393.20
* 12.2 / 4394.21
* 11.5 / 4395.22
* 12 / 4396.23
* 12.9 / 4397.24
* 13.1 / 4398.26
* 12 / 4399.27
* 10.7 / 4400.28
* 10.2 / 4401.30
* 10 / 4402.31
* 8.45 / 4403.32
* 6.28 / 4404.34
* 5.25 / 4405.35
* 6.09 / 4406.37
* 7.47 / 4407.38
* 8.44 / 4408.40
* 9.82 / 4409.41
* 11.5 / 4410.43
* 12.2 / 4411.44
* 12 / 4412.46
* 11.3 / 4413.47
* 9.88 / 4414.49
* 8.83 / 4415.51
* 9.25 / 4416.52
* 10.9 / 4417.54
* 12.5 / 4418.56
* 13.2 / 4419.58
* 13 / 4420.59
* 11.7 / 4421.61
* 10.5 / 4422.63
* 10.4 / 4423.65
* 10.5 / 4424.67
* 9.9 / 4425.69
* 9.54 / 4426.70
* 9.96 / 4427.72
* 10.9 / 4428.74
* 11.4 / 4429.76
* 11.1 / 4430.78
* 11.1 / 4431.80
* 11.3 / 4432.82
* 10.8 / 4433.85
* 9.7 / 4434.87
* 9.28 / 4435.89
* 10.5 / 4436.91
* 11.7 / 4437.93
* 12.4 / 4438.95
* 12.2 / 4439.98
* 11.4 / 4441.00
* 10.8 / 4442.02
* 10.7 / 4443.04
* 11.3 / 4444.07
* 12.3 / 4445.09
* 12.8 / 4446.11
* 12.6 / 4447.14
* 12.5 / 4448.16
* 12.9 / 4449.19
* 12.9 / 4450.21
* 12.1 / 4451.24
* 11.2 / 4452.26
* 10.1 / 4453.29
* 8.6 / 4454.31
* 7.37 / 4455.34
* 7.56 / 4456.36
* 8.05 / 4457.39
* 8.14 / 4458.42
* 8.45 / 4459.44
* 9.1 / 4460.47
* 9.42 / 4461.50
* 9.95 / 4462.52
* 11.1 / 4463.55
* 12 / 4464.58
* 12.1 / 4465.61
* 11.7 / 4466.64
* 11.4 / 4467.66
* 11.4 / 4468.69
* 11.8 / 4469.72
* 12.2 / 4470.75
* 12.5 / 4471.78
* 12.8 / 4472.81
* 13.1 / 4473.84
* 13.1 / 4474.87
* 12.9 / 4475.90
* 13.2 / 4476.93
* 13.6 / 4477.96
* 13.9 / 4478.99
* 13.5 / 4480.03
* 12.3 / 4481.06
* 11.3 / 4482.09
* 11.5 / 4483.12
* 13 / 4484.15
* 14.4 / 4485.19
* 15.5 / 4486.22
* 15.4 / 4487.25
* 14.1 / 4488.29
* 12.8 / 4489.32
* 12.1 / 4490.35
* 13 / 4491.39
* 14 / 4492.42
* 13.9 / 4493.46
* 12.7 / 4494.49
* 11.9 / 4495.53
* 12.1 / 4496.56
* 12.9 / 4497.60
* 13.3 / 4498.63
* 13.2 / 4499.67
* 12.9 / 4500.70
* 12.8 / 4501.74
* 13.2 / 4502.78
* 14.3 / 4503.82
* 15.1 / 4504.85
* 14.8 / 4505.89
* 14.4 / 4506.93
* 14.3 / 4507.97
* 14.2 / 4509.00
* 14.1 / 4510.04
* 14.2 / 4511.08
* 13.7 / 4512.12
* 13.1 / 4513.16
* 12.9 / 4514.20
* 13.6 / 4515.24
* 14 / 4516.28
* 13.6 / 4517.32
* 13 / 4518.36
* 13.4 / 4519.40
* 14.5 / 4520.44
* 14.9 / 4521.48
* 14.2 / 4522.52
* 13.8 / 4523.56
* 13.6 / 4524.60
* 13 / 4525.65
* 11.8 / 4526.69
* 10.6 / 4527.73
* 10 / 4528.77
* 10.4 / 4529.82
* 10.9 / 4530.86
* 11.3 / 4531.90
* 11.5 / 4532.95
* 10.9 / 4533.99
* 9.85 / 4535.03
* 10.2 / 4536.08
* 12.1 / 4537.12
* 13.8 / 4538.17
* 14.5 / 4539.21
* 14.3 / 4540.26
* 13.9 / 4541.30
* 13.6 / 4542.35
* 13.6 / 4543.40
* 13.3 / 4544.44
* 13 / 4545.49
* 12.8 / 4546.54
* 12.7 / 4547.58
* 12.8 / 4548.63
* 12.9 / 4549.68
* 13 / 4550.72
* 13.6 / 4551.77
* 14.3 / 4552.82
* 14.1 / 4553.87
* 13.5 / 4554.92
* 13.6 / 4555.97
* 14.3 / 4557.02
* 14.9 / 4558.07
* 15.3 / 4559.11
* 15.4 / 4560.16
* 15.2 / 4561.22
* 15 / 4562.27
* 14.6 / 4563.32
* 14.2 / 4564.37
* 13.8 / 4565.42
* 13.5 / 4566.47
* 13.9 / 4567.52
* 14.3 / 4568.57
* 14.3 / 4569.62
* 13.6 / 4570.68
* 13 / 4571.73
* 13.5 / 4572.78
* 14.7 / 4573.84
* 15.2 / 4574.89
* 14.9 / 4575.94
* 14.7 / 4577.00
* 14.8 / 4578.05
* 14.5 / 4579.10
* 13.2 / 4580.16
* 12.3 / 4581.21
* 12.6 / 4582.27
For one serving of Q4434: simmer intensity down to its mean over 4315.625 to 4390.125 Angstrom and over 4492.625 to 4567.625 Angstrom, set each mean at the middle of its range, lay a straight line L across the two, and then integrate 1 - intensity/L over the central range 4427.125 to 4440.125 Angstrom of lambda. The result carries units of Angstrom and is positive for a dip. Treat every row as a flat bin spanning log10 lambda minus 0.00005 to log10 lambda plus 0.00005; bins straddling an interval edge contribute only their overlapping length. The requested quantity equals 0.8 Angstrom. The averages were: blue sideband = 10.1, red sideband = 13.3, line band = 10.9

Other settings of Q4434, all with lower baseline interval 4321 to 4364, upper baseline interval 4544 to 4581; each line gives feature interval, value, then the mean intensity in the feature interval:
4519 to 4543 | 1.8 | 12.5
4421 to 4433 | 1.3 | 10.7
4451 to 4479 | 3.5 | 11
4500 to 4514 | -0.8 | 13.9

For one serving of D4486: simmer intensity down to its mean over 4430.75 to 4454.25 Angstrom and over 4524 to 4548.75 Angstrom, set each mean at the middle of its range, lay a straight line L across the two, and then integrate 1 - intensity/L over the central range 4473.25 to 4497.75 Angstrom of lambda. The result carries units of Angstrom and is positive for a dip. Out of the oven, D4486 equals -2.9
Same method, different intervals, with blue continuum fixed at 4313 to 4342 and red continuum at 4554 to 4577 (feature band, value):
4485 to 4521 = -1.2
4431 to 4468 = 4.5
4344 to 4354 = -0.4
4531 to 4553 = 1.9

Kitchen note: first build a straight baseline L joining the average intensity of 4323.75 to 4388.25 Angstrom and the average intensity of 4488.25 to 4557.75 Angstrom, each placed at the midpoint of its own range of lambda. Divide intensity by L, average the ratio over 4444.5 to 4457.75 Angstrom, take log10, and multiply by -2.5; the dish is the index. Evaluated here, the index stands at 0.09 mag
